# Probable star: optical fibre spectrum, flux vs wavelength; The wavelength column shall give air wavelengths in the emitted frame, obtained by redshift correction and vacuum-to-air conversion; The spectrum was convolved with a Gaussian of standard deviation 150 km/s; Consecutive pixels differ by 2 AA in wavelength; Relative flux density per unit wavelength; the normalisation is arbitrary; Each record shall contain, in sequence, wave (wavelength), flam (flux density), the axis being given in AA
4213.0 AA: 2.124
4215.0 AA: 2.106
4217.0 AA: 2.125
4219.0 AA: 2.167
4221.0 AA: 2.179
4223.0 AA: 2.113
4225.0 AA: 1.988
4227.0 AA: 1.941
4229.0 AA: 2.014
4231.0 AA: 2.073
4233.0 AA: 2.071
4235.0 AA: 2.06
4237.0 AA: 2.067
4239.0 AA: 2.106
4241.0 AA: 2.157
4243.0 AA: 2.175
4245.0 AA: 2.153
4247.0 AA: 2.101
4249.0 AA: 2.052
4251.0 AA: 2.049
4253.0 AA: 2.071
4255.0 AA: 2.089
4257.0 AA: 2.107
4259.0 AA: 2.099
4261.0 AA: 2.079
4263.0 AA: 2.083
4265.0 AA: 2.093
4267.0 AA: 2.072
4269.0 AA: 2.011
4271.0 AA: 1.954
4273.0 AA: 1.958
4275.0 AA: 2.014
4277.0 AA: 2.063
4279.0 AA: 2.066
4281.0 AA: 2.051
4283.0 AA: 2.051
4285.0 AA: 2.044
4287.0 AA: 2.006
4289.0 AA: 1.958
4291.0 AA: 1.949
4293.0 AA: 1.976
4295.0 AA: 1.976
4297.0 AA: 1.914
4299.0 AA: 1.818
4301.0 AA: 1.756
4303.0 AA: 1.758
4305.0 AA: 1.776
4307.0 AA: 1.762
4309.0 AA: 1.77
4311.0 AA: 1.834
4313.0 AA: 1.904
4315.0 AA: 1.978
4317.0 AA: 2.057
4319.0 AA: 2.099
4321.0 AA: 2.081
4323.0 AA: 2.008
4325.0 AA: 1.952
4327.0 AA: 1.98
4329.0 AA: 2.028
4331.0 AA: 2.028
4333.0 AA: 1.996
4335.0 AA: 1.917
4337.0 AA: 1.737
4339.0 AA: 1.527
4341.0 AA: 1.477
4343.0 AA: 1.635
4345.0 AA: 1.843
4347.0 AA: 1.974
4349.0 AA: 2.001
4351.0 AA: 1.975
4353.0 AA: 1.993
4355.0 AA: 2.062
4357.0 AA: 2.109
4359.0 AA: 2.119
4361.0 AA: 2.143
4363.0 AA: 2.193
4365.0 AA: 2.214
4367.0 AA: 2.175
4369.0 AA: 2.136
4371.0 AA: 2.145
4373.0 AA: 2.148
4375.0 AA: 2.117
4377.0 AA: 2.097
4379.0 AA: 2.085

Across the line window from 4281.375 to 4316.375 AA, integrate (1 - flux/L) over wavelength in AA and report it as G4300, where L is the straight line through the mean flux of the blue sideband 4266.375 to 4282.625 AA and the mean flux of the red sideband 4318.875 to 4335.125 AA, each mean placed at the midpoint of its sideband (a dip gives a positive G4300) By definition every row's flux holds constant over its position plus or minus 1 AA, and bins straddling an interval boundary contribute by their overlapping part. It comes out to 2.0 AA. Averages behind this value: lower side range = 2.02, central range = 1.9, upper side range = 2.01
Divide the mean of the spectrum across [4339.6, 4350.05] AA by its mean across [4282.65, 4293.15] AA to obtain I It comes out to 0.9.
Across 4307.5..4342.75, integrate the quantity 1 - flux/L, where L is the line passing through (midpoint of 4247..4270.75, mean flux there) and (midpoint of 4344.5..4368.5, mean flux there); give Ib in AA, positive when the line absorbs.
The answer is 2.99 AA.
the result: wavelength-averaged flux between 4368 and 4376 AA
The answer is 2.14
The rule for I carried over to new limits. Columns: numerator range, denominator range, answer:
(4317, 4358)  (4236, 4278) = 0.93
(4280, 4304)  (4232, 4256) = 0.92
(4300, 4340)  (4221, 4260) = 0.91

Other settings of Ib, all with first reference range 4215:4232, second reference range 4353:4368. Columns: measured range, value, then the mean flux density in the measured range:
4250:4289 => 0.9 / 2.05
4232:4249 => -0.2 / 2.11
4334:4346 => 2.5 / 1.69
